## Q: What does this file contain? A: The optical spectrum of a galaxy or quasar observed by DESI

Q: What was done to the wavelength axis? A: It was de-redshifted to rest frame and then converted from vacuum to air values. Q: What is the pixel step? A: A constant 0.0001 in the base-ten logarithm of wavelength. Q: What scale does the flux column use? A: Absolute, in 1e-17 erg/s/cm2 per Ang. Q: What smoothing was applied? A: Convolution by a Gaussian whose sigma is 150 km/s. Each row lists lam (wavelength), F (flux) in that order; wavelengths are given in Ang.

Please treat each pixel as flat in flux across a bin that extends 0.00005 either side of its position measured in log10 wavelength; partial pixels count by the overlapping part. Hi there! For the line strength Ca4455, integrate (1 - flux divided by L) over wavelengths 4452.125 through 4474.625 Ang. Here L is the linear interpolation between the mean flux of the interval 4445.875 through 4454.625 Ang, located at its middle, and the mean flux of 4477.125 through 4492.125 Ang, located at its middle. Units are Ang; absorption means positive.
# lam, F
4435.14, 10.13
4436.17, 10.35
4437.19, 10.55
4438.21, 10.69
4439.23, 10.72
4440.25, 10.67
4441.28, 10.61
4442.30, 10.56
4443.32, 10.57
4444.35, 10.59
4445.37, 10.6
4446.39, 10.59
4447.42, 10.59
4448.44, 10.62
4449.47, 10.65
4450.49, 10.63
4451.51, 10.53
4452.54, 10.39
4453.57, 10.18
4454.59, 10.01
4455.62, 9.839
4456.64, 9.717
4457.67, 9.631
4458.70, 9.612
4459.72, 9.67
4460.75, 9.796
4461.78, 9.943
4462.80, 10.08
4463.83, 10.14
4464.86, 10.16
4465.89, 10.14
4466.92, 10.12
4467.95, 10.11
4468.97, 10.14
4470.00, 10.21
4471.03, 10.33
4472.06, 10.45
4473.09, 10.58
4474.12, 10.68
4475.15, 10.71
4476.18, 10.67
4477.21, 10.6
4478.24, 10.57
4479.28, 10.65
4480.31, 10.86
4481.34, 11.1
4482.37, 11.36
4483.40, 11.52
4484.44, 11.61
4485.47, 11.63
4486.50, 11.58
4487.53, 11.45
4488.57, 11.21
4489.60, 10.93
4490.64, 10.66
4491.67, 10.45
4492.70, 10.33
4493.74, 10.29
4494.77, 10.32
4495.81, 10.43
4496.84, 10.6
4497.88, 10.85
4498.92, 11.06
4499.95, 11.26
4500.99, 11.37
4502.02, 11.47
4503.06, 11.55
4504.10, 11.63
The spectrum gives 1.3 Ang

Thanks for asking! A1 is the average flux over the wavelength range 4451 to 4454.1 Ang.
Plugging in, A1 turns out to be 10.4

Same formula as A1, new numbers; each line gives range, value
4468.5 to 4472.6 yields 10.3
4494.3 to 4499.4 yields 10.6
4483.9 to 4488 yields 11.6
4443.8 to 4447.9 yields 10.6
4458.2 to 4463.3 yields 9.84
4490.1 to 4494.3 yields 10.4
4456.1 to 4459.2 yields 9.65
